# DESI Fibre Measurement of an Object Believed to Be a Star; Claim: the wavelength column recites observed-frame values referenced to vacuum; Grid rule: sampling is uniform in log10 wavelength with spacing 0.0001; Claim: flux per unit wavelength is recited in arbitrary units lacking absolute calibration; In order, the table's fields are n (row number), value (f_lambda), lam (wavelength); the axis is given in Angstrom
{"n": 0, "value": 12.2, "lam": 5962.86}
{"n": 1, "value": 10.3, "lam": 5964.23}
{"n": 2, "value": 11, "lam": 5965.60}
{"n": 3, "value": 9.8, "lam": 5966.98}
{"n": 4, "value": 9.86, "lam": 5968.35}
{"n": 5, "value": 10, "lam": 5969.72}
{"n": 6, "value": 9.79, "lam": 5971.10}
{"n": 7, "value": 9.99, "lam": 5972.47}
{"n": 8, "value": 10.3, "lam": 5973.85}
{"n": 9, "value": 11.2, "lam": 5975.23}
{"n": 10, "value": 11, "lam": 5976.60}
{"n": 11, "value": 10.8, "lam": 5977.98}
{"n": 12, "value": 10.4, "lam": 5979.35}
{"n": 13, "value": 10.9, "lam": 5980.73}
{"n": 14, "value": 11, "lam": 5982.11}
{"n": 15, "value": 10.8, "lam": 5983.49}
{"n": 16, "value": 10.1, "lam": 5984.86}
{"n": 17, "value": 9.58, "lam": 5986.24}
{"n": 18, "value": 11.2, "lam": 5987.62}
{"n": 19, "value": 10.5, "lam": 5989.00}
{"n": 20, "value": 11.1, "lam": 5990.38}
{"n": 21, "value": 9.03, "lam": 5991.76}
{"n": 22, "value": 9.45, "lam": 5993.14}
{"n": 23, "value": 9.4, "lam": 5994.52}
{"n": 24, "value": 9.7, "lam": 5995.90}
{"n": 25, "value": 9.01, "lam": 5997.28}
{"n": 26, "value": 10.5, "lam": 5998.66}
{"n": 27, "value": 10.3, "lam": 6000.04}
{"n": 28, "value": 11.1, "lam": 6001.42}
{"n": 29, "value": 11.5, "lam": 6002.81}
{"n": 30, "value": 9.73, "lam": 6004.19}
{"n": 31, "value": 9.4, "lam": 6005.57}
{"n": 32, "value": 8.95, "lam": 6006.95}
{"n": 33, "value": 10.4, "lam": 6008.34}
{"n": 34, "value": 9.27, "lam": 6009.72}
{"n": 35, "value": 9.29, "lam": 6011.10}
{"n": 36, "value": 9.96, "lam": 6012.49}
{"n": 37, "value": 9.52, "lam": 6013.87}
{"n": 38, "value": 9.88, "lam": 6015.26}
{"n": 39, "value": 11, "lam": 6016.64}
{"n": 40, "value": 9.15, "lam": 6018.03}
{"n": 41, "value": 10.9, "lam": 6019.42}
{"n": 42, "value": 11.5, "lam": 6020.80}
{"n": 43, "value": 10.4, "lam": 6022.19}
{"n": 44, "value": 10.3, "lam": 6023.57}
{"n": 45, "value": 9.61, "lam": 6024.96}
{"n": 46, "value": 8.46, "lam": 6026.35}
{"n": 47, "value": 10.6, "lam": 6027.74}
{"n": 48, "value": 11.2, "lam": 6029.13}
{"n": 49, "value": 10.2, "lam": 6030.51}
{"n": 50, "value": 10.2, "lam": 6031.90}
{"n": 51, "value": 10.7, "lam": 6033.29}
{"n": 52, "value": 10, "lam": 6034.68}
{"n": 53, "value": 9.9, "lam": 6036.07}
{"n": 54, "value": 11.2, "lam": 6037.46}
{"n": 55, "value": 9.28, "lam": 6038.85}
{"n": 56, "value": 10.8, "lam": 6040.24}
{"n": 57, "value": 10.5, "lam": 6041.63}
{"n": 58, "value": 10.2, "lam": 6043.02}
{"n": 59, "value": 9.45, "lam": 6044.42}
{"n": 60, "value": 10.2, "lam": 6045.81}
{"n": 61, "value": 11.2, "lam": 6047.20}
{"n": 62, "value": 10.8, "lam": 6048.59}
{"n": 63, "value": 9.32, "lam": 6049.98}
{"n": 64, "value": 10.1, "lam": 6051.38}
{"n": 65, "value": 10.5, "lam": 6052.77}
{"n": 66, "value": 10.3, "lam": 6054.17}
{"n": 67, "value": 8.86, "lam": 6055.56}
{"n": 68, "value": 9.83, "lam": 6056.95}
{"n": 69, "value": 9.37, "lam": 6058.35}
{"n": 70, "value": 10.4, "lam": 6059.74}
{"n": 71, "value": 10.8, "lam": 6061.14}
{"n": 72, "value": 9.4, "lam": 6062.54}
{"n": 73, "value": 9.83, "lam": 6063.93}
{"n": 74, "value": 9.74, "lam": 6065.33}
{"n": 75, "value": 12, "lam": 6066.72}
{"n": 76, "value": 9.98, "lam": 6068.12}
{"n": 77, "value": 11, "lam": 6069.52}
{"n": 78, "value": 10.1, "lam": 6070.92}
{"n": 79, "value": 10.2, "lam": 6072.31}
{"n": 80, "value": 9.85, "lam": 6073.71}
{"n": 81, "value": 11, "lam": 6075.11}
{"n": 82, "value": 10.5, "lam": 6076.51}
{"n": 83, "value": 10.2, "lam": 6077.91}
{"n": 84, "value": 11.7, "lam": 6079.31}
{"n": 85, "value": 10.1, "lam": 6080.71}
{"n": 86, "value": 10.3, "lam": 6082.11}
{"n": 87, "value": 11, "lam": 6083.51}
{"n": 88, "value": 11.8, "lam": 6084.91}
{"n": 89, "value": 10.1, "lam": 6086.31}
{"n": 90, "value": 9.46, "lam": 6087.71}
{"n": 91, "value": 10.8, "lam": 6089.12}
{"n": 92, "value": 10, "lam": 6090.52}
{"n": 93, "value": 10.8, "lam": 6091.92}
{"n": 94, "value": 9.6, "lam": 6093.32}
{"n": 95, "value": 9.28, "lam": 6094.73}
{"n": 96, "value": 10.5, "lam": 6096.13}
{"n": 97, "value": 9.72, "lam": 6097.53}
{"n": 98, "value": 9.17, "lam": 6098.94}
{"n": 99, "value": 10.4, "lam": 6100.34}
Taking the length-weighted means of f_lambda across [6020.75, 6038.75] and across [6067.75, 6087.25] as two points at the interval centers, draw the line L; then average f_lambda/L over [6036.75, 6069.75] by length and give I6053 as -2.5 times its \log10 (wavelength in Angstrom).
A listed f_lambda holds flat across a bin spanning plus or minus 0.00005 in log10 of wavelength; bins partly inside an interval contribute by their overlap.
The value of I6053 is 0.02 mag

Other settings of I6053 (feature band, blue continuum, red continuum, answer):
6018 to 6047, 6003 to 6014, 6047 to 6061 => -0.04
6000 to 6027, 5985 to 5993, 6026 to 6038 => 0.03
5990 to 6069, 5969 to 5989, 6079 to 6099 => 0.03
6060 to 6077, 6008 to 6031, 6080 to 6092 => 0.00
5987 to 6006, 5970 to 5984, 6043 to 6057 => 0.03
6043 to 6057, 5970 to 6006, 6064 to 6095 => 0.03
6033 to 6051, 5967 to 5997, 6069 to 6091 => 0.02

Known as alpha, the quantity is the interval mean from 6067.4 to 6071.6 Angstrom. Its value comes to 10.3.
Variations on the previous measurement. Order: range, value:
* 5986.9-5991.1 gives 10.9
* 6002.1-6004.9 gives 10.6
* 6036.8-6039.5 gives 10.2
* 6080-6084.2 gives 10.5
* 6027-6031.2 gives 10.7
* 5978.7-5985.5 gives 10.6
